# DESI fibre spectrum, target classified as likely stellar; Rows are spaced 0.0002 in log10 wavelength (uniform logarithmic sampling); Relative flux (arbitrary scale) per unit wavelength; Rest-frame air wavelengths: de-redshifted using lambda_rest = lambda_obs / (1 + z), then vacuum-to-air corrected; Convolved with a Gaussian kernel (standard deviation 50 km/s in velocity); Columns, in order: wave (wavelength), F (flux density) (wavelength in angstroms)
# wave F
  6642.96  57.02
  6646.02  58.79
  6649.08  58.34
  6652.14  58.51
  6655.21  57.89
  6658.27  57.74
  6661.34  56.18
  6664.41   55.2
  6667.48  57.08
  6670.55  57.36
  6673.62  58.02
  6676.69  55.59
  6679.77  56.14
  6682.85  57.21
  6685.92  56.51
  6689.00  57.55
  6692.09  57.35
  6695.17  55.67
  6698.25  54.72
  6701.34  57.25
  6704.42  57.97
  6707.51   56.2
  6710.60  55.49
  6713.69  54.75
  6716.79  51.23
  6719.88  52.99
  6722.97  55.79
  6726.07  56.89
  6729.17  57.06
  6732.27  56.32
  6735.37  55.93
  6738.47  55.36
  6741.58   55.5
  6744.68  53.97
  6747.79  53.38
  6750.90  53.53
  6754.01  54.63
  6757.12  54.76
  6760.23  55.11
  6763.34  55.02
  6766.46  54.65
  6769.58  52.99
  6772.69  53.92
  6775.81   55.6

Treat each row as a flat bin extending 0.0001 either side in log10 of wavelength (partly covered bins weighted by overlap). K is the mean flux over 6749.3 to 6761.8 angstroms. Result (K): 54.5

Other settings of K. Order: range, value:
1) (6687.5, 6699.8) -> 56.3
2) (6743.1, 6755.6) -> 53.9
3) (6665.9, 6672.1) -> 57.2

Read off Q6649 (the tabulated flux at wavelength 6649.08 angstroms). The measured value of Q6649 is 58.34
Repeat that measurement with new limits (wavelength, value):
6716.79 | 51.23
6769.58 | 52.99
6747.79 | 53.38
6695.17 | 55.67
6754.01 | 54.63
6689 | 57.55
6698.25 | 54.72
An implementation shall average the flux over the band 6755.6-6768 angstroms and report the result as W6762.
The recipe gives 54.9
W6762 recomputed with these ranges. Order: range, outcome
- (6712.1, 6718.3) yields 53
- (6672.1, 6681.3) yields 56.6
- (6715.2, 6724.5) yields 53.3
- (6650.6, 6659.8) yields 58.1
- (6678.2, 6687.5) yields 56.6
